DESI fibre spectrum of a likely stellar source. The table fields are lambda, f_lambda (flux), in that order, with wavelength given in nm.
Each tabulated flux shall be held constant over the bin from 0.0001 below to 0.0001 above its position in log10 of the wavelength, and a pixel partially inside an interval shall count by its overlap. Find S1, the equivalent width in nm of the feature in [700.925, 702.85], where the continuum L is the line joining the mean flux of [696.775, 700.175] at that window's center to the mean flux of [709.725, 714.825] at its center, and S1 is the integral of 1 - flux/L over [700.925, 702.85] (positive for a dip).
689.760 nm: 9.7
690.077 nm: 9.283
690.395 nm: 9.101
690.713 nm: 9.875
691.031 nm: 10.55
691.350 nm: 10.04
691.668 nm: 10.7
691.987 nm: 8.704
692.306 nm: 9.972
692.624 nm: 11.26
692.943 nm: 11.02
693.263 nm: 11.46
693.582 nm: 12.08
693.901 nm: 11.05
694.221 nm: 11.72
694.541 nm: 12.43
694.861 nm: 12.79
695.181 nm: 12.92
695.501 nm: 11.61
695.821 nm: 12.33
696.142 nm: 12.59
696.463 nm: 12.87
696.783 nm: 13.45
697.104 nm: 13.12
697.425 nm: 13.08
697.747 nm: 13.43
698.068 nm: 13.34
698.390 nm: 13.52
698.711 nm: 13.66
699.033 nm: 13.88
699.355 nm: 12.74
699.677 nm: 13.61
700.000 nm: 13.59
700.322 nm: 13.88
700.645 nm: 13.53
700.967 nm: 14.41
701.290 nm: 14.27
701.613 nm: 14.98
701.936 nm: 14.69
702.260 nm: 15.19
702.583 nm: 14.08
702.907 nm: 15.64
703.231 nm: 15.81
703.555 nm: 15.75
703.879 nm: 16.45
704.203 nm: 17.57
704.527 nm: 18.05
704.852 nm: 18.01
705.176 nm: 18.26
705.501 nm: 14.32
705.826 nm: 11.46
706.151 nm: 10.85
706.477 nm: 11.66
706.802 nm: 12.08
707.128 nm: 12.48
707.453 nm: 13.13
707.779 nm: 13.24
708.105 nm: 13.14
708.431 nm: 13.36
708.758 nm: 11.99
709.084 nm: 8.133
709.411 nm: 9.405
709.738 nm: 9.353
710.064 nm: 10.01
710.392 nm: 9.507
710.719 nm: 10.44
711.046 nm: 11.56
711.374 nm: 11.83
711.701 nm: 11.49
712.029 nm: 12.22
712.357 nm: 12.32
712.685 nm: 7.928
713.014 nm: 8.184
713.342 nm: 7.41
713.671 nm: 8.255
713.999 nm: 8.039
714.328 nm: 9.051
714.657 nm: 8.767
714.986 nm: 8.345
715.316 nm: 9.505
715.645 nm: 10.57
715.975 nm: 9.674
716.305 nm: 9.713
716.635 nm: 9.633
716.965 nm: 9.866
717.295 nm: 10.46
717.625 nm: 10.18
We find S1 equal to -0.33 nm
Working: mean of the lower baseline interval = 13.4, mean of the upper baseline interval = 9.78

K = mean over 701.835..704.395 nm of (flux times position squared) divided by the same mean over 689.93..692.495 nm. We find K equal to 1.7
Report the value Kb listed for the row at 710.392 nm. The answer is 9.507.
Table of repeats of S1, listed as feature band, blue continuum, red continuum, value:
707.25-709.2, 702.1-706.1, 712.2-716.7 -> 0.13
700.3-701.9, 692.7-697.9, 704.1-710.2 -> -0.21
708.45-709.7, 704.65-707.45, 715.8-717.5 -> 0.24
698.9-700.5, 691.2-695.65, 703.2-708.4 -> -0.08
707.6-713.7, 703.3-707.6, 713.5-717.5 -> 0.69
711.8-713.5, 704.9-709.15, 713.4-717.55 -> 0.14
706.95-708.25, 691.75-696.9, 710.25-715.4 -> -0.35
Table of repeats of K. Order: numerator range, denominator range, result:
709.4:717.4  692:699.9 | 0.82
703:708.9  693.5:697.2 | 1.19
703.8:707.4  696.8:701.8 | 1.08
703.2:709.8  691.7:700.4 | 1.12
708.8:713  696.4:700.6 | 0.80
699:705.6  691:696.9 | 1.35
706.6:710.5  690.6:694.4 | 1.11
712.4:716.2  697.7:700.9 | 0.68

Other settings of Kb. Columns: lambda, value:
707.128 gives 12.48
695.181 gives 12.92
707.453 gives 13.13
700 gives 13.59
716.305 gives 9.713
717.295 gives 10.46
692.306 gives 9.972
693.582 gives 12.08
